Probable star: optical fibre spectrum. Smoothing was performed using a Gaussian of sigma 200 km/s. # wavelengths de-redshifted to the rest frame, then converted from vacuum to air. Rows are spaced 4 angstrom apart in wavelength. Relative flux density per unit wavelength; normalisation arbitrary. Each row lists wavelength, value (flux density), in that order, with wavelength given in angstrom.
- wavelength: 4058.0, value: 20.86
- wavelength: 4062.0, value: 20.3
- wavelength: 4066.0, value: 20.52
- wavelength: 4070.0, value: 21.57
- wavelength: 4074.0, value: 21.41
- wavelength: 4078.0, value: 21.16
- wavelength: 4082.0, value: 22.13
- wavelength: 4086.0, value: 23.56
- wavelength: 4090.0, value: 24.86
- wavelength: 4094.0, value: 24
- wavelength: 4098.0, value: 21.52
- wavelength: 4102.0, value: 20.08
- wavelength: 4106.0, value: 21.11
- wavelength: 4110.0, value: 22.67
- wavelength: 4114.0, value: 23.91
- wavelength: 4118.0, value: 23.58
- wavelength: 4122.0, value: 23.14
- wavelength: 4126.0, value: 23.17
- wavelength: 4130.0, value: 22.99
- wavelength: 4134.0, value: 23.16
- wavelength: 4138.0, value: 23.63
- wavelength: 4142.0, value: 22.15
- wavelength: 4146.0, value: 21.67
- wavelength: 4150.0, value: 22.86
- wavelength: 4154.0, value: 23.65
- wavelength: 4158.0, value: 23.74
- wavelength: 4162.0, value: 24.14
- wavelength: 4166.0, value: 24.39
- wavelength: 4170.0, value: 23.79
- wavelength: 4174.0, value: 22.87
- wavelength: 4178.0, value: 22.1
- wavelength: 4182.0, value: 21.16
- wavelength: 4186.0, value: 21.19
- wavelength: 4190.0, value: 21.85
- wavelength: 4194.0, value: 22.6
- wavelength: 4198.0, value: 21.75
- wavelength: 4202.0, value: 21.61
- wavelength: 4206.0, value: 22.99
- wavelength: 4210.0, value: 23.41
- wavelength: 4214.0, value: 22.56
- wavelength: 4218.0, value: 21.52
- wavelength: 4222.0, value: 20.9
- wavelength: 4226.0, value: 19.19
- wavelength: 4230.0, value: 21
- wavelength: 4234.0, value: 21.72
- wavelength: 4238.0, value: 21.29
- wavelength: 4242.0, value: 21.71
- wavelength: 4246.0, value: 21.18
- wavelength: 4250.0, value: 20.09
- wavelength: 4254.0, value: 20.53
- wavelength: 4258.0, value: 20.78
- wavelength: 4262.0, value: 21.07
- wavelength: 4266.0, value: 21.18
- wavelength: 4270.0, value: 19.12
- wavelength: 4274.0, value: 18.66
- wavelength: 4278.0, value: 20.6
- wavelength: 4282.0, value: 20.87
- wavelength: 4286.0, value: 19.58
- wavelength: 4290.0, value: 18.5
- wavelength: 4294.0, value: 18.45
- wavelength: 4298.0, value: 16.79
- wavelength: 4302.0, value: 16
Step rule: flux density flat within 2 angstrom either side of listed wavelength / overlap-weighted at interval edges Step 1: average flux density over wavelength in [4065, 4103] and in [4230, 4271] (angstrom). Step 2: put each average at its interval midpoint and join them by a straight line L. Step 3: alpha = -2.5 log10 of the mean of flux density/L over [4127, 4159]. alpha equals -0.06 mag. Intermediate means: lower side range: 22.2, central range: 23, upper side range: 20.9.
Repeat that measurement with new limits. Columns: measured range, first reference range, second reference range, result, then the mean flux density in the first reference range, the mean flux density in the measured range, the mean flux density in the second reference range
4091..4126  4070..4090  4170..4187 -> -0.018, 22.3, 22.6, 22.1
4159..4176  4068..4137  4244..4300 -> -0.108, 22.6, 23.8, 19.8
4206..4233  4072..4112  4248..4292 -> -0.044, 22.2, 21.6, 20.1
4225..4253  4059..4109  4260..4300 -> -0.051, 21.8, 20.9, 19.5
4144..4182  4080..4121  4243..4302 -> -0.072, 22.8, 23.1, 19.7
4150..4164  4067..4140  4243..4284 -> -0.086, 22.6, 23.7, 20.4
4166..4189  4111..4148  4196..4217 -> 0.012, 23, 22.4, 22.4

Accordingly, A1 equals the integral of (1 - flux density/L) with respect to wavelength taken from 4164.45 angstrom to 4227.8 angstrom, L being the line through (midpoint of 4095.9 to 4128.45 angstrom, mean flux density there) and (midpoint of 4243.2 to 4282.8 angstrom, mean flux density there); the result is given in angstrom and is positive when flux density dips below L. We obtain -2.4 angstrom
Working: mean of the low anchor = 22.4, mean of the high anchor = 20.4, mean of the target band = 22.1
